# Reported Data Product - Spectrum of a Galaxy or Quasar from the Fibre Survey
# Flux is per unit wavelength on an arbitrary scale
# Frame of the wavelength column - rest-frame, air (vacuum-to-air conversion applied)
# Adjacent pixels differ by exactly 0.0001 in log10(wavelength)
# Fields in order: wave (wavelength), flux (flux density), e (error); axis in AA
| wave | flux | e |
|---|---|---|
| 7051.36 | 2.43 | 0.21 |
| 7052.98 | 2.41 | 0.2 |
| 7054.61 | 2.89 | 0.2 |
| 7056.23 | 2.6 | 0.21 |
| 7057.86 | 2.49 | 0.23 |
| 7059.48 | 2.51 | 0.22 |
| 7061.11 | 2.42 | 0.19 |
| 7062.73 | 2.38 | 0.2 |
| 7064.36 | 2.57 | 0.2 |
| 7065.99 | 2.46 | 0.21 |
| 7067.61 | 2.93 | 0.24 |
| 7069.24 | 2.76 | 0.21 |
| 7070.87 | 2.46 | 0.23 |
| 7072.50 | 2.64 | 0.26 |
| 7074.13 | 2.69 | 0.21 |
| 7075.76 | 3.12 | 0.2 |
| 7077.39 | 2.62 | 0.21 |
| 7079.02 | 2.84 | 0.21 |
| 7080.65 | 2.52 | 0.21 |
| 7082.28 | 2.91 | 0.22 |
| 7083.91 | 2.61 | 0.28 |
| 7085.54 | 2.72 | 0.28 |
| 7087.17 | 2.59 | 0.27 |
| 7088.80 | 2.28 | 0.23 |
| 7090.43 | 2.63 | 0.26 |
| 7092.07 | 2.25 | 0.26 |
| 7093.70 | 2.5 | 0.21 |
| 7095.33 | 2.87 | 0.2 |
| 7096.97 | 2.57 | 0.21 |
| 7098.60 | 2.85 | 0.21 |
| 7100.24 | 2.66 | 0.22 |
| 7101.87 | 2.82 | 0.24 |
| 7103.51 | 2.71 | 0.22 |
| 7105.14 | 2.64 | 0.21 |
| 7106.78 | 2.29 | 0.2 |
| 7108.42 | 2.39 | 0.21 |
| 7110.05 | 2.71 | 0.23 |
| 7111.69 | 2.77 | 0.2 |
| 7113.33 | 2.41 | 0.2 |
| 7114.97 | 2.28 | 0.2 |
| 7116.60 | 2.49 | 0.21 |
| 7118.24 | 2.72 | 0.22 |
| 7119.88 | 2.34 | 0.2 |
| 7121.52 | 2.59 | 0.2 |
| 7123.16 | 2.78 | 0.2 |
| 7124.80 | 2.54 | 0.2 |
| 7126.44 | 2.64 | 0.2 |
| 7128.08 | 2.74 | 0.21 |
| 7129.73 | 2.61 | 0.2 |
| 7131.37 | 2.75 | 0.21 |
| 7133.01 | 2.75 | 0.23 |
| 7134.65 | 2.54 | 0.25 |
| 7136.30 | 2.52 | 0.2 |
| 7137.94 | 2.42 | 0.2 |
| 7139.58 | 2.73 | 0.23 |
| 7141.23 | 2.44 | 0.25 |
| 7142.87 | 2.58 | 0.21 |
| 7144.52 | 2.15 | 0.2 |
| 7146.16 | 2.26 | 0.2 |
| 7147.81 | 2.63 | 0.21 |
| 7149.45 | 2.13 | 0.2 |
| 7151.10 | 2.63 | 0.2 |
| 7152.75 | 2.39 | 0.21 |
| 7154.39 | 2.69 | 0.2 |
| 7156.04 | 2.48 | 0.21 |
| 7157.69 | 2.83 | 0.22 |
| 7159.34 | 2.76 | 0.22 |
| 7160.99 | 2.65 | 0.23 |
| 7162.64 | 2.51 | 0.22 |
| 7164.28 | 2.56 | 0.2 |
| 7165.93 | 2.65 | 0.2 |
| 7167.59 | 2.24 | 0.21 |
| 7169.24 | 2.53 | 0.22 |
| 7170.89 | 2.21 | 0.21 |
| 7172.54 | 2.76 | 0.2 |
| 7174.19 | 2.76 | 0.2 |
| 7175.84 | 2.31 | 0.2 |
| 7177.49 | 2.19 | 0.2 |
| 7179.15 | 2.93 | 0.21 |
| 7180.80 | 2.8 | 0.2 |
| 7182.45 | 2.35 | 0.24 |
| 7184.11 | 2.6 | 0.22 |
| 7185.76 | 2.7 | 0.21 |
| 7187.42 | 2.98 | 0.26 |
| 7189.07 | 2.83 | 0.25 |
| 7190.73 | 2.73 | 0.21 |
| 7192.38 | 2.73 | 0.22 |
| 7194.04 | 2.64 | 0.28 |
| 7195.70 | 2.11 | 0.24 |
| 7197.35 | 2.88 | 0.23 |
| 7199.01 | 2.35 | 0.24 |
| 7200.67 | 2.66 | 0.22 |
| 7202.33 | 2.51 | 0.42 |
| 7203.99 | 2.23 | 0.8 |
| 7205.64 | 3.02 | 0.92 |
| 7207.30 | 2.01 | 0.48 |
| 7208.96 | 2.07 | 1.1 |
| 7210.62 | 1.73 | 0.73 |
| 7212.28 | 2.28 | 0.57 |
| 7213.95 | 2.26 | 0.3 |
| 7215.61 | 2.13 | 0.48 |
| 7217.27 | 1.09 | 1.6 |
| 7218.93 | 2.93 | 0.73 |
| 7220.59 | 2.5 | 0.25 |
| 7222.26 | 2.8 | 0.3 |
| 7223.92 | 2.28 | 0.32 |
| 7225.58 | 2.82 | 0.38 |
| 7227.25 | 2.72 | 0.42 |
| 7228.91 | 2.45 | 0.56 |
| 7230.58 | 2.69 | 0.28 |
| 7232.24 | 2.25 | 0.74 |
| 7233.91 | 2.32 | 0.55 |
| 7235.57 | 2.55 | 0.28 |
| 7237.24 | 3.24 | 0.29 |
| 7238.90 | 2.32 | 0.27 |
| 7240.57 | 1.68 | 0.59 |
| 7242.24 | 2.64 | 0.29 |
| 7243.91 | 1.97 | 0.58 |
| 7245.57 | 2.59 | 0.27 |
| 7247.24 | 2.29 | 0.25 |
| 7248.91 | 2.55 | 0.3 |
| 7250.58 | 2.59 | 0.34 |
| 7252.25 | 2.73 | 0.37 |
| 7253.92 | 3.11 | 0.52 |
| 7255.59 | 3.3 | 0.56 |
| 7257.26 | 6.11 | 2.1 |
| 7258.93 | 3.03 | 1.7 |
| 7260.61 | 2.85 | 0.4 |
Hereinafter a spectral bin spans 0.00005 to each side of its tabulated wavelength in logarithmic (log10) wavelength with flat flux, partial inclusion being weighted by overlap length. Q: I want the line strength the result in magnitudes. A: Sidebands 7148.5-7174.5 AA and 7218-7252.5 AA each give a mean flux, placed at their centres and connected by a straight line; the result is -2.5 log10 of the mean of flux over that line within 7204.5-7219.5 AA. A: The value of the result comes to 0.17 mag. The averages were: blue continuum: 2.55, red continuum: 2.51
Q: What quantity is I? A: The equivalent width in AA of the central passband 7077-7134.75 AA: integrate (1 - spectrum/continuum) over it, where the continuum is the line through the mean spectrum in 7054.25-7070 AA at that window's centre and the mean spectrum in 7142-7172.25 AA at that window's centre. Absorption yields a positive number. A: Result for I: -1.4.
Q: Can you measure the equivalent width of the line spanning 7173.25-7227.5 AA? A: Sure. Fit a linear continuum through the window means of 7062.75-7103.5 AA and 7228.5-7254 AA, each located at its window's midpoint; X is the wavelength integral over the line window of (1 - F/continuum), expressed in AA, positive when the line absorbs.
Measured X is 1.0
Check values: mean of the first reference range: 2.66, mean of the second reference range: 2.48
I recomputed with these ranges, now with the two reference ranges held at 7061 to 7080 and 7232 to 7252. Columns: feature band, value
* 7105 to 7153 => 1.0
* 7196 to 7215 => 1.0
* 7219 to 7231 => -0.8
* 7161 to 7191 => -0.8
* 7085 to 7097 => 0.4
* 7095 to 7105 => -0.4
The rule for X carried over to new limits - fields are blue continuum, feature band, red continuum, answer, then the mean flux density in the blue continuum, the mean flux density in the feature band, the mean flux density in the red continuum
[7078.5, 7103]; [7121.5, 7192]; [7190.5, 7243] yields -1.5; 2.64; 2.58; 2.42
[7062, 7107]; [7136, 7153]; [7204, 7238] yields 0.6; 2.64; 2.44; 2.4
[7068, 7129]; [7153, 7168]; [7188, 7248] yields -0.5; 2.62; 2.6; 2.43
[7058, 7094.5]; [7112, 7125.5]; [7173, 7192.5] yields 0.5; 2.61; 2.53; 2.66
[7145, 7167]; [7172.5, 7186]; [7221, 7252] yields -0.3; 2.54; 2.59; 2.49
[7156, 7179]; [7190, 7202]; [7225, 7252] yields -0.3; 2.54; 2.58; 2.48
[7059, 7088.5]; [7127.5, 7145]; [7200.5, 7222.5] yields -0.6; 2.65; 2.57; 2.28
